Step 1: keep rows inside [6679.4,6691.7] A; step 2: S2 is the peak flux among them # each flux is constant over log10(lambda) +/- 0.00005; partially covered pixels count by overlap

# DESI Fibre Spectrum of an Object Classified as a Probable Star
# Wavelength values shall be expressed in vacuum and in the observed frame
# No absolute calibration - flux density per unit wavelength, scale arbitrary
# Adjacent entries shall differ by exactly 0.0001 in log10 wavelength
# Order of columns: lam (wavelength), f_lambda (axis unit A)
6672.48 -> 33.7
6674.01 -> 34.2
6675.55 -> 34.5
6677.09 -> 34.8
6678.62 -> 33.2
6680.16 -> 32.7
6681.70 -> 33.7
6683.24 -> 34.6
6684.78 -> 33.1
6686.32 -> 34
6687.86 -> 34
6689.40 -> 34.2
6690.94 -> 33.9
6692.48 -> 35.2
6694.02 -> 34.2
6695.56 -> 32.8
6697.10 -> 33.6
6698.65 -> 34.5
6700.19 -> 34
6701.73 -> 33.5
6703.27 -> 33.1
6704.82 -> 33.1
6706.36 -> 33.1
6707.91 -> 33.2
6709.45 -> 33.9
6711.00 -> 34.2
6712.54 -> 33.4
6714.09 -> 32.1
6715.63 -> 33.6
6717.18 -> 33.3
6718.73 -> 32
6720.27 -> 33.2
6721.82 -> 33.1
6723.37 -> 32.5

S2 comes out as 34.6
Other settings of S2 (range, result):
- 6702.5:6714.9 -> 34.2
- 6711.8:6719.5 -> 33.6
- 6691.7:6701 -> 35.2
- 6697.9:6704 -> 34.5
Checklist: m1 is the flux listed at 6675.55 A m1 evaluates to 34.5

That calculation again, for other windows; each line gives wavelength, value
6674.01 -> 34.2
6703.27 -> 33.1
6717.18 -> 33.3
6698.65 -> 34.5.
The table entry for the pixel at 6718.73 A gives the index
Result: 32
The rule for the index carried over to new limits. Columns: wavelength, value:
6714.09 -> 32.1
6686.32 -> 34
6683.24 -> 34.6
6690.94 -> 33.9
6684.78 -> 33.1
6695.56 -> 32.8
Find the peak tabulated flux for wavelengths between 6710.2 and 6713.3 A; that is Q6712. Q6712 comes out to 34.2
